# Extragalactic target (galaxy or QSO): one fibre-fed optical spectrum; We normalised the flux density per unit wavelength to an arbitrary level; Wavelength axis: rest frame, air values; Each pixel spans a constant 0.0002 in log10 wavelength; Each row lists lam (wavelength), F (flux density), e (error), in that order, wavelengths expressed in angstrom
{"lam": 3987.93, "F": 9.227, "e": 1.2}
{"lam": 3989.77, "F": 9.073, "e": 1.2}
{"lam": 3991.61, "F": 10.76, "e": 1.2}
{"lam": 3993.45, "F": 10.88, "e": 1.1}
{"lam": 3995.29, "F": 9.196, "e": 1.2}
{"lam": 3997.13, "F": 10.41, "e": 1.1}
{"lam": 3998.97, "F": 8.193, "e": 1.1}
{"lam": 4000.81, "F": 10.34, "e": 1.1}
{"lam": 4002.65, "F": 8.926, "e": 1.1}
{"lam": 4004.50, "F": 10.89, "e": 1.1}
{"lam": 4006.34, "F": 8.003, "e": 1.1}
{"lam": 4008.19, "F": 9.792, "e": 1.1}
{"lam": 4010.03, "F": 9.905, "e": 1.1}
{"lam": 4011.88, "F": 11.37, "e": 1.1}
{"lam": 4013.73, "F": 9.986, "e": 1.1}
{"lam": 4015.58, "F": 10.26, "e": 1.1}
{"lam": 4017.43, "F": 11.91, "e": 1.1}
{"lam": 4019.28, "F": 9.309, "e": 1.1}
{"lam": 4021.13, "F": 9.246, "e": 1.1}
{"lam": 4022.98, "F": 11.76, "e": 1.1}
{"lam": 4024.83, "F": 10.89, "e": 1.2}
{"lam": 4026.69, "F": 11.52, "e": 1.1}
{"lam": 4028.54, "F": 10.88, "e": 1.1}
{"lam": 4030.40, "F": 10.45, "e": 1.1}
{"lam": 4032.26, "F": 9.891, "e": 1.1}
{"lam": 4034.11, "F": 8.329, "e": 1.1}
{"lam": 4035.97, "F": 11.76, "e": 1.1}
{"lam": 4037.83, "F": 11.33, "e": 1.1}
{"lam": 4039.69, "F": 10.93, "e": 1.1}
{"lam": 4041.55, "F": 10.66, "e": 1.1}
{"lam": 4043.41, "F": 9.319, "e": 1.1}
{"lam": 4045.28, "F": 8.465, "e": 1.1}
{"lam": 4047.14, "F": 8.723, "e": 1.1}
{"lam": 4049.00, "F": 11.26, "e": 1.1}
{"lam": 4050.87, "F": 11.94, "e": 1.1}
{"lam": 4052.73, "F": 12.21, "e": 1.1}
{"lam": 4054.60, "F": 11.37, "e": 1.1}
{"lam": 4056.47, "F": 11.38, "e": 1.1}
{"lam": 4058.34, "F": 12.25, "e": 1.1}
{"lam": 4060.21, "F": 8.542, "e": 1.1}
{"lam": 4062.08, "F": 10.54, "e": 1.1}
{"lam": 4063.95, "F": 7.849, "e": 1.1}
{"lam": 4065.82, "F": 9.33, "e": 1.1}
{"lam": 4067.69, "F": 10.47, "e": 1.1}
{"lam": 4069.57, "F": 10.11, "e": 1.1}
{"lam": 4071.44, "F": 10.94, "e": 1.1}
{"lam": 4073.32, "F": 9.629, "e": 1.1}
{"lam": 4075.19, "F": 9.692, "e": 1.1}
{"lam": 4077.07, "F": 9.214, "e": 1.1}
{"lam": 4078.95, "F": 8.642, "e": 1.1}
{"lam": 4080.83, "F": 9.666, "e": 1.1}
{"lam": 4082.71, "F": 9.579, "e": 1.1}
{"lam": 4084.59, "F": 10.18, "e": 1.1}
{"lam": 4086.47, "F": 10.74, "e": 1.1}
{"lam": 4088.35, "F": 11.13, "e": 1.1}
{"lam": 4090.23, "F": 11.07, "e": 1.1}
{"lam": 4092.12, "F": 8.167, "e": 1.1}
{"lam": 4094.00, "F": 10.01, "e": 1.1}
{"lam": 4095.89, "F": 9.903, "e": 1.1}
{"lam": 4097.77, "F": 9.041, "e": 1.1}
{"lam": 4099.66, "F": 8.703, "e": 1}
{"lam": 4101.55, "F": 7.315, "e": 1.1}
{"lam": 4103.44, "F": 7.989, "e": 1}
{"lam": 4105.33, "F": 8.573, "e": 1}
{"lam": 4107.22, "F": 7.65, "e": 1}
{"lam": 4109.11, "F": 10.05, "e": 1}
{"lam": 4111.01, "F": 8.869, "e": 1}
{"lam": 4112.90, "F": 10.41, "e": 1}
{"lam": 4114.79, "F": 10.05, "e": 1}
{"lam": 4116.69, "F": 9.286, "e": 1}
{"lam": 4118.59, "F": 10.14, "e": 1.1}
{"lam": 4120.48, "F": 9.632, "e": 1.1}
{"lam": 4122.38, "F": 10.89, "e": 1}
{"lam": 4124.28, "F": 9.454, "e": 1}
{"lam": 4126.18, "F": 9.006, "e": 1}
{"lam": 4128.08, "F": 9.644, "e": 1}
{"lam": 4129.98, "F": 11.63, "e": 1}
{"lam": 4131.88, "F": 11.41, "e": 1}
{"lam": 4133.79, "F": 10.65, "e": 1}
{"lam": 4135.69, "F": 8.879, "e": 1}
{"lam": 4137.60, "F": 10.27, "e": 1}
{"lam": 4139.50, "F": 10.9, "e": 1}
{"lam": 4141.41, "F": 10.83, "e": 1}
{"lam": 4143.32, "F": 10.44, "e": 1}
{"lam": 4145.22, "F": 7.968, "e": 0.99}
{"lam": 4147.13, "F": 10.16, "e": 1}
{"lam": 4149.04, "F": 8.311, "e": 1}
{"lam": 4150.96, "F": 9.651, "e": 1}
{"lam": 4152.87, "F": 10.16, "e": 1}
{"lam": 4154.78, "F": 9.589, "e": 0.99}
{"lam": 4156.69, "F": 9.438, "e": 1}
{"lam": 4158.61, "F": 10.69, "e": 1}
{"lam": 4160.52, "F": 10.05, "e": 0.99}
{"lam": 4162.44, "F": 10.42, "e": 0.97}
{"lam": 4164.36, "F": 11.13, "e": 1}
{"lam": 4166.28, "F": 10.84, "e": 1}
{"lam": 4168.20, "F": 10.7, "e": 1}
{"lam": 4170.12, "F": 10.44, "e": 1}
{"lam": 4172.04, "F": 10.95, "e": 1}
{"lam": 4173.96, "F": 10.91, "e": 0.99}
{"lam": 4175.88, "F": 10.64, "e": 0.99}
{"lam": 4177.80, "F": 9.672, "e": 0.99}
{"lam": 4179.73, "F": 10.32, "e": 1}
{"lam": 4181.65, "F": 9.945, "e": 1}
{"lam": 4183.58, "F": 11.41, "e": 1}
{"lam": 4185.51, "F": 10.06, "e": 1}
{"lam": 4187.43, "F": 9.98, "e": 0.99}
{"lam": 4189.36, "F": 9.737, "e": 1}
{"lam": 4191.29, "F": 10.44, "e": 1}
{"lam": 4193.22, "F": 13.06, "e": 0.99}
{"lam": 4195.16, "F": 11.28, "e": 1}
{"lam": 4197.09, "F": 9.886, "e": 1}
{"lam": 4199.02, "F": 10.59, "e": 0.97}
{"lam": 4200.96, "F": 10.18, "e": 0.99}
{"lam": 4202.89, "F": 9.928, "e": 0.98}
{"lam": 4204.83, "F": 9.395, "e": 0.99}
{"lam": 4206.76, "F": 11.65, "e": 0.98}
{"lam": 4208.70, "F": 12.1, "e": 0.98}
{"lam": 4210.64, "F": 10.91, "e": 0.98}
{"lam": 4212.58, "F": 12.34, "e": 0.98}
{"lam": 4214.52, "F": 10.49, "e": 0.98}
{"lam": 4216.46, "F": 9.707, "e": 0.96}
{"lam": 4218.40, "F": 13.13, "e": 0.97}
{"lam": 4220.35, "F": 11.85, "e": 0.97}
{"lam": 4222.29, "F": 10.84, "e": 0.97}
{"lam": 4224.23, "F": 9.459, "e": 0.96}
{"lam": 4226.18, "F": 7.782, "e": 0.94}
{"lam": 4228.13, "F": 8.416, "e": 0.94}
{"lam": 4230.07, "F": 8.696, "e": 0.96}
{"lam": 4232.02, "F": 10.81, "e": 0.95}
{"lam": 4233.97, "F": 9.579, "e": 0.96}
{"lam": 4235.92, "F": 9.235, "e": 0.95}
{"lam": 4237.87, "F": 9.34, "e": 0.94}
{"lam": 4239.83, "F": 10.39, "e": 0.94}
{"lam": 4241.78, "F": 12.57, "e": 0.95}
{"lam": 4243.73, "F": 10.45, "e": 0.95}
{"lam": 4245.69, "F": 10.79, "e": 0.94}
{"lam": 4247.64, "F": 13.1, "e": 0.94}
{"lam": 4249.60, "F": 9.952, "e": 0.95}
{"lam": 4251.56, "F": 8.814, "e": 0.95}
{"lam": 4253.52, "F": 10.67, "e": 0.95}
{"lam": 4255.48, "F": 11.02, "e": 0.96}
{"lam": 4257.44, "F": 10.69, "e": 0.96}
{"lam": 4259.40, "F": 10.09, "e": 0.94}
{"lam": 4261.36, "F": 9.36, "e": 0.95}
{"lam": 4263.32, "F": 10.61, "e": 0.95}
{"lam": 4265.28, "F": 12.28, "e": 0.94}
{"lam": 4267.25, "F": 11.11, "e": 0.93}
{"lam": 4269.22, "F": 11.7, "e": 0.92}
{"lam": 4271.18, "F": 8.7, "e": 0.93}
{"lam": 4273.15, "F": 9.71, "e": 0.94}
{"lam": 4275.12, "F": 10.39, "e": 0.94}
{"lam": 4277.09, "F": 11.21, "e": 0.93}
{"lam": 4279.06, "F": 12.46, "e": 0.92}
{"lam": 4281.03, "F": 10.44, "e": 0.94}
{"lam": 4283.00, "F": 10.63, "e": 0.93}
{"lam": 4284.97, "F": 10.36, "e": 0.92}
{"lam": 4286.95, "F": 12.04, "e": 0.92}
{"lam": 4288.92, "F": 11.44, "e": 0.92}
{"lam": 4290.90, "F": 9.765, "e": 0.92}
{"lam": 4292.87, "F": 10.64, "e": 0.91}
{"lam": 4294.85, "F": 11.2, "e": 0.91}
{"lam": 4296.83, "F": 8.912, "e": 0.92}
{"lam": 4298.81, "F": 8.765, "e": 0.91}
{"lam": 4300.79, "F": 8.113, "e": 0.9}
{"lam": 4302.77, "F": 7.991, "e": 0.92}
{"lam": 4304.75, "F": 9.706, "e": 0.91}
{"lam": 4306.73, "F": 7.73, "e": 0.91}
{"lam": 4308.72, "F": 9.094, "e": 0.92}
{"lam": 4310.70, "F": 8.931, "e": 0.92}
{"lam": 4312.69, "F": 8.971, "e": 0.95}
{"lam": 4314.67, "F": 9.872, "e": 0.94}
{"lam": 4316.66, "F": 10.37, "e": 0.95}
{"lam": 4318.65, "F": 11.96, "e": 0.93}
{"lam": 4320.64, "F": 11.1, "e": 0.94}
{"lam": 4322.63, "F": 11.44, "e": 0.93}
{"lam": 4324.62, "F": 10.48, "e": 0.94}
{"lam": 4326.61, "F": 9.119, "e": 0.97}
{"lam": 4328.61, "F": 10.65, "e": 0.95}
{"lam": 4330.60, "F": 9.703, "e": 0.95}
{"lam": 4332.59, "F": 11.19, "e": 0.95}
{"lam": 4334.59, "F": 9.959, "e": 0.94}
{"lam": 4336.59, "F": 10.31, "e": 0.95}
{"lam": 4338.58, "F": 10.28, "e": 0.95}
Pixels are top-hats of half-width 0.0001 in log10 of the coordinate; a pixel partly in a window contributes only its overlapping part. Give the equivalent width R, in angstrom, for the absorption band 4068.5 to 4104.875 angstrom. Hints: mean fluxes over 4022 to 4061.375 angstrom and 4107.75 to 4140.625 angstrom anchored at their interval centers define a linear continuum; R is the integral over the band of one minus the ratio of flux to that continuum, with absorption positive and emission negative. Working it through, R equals 2.72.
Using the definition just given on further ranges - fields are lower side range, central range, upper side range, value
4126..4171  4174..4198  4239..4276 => -0.5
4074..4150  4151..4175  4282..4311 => -1.8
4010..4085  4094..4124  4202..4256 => 3.2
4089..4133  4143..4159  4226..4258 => 0.3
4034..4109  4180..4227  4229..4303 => -2.1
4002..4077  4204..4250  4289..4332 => -2.8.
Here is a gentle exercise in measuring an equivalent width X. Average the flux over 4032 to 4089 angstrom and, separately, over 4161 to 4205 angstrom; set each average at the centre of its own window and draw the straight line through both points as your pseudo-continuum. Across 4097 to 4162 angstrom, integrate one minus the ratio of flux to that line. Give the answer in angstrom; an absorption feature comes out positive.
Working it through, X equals 4.6 angstrom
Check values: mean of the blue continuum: 10.2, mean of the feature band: 9.65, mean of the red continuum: 10.5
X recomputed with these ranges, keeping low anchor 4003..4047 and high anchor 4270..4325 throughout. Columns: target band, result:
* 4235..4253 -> -0.7 angstrom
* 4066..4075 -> 0.1 angstrom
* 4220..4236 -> 0.9 angstrom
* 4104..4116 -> 1.1 angstrom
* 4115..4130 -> 0.5 angstrom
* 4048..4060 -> -1.5 angstrom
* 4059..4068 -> 0.8 angstrom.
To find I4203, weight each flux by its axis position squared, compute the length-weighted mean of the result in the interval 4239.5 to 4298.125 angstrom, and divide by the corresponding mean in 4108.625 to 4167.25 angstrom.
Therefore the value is 1.1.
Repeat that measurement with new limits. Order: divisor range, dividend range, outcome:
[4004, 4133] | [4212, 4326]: 1.13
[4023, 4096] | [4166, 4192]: 1.08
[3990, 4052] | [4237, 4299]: 1.17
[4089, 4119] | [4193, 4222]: 1.26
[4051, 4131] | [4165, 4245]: 1.13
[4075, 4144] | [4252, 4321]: 1.14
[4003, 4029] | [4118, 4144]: 1.05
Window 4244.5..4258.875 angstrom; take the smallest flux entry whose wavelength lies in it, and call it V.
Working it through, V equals 8.814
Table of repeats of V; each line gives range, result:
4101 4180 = 7.315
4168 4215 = 9.395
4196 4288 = 7.782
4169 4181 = 9.672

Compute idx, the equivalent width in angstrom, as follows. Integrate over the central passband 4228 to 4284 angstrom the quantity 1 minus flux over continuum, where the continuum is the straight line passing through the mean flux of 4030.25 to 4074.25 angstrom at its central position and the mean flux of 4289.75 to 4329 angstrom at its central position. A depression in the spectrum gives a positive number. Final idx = -3.6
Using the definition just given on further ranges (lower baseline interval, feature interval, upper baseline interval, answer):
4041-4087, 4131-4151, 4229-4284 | 0.6 angstrom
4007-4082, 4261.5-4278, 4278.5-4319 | -1.1 angstrom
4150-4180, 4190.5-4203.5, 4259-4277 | -0.5 angstrom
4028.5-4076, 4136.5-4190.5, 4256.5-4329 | 0.3 angstrom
